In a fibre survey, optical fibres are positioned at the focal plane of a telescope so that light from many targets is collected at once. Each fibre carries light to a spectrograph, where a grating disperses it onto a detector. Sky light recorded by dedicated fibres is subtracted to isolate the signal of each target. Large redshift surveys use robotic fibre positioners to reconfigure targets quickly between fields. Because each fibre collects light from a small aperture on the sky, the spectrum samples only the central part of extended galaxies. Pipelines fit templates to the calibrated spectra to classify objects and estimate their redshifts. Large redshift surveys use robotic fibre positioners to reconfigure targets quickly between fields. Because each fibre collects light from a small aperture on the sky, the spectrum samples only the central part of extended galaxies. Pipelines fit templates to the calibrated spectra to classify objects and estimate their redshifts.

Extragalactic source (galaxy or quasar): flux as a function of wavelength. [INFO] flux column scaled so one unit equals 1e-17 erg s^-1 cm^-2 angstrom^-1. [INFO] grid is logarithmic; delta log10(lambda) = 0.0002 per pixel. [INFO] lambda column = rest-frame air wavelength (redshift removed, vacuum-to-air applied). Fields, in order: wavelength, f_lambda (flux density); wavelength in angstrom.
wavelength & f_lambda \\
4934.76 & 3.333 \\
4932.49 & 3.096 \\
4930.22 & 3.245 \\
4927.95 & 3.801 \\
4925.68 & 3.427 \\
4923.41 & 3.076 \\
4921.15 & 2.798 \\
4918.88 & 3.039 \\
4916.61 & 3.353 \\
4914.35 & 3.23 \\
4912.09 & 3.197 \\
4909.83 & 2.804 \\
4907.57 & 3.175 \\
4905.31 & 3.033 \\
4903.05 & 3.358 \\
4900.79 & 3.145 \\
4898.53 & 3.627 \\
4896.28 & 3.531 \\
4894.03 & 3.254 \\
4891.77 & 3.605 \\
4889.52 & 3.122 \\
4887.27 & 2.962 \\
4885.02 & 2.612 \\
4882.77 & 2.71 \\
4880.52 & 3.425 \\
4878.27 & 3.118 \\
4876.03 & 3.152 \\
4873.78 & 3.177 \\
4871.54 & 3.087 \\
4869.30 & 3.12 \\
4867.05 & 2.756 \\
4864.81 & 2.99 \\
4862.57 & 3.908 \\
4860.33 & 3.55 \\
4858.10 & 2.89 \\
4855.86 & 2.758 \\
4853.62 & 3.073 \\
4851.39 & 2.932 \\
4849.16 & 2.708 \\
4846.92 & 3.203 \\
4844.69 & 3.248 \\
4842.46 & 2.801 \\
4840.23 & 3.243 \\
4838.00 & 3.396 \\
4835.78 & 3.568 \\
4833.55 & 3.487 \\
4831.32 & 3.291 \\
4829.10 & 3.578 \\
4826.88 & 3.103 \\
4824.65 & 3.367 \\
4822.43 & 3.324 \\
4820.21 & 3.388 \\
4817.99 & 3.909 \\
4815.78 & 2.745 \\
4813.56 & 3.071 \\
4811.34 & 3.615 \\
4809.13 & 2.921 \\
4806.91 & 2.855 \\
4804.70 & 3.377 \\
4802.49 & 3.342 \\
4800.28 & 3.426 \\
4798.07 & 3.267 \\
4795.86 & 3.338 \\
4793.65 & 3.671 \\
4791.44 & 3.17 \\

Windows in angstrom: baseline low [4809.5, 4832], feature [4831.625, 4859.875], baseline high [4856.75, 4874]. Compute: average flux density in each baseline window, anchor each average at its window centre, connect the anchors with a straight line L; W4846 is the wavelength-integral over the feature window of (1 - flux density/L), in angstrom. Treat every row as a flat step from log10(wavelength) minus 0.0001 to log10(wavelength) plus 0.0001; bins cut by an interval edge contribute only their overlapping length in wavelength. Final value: 1.1 angstrom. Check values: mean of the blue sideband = 3.33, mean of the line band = 3.12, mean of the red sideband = 3.18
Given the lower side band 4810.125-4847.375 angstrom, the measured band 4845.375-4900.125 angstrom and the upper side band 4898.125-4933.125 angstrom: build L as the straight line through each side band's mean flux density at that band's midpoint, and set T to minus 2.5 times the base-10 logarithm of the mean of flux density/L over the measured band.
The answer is 0.04 mag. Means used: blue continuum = 3.32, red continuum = 3.21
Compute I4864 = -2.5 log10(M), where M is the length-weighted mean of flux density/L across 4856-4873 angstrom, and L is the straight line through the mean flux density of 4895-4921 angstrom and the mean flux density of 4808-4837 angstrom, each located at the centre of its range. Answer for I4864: 0.04 mag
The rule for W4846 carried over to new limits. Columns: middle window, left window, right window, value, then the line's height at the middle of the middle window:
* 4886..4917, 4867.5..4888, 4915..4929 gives -0.91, 3.15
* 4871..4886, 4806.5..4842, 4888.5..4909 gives 1.20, 3.31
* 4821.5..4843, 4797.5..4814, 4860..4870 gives -0.58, 3.24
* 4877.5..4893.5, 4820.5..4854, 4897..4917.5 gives 0.68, 3.22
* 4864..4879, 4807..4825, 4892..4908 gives 1.12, 3.3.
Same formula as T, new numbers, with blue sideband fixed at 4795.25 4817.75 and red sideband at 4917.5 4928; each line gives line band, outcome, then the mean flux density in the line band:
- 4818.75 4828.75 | -0.04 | 3.34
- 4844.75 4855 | 0.07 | 3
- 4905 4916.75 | 0.02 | 3.12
